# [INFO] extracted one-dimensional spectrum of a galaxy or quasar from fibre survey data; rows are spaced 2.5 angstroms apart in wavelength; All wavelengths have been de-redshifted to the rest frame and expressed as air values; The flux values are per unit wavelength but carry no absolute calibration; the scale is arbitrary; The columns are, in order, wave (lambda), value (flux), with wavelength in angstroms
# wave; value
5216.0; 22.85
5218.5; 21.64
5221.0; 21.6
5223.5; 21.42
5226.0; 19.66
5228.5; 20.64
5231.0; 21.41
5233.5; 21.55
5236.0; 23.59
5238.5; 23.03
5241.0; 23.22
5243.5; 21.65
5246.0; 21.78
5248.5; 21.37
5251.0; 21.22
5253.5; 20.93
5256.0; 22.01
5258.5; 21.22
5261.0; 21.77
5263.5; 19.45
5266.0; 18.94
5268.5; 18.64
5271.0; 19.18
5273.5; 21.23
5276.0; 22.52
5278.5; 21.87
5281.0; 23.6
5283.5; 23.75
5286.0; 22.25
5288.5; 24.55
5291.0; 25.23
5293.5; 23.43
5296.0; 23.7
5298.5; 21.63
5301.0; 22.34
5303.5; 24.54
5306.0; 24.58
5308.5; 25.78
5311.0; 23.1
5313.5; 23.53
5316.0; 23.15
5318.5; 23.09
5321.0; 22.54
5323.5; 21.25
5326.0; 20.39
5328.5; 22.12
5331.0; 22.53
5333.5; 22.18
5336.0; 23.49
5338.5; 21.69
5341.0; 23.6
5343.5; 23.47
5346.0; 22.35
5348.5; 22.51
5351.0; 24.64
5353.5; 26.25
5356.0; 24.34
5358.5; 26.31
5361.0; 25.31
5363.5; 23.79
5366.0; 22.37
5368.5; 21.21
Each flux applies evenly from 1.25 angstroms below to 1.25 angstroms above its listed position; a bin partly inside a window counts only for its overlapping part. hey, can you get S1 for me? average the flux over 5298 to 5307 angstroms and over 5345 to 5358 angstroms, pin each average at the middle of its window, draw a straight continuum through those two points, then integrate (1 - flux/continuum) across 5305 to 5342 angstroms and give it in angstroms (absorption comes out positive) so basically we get 1.35 angstroms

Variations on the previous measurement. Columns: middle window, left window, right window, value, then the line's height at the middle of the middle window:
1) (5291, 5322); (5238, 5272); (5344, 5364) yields -1.0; 22.8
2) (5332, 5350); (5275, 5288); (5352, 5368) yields 1.0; 24.2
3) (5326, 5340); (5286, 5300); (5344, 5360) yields 1.1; 24.1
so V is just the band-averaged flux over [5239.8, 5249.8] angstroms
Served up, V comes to 22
